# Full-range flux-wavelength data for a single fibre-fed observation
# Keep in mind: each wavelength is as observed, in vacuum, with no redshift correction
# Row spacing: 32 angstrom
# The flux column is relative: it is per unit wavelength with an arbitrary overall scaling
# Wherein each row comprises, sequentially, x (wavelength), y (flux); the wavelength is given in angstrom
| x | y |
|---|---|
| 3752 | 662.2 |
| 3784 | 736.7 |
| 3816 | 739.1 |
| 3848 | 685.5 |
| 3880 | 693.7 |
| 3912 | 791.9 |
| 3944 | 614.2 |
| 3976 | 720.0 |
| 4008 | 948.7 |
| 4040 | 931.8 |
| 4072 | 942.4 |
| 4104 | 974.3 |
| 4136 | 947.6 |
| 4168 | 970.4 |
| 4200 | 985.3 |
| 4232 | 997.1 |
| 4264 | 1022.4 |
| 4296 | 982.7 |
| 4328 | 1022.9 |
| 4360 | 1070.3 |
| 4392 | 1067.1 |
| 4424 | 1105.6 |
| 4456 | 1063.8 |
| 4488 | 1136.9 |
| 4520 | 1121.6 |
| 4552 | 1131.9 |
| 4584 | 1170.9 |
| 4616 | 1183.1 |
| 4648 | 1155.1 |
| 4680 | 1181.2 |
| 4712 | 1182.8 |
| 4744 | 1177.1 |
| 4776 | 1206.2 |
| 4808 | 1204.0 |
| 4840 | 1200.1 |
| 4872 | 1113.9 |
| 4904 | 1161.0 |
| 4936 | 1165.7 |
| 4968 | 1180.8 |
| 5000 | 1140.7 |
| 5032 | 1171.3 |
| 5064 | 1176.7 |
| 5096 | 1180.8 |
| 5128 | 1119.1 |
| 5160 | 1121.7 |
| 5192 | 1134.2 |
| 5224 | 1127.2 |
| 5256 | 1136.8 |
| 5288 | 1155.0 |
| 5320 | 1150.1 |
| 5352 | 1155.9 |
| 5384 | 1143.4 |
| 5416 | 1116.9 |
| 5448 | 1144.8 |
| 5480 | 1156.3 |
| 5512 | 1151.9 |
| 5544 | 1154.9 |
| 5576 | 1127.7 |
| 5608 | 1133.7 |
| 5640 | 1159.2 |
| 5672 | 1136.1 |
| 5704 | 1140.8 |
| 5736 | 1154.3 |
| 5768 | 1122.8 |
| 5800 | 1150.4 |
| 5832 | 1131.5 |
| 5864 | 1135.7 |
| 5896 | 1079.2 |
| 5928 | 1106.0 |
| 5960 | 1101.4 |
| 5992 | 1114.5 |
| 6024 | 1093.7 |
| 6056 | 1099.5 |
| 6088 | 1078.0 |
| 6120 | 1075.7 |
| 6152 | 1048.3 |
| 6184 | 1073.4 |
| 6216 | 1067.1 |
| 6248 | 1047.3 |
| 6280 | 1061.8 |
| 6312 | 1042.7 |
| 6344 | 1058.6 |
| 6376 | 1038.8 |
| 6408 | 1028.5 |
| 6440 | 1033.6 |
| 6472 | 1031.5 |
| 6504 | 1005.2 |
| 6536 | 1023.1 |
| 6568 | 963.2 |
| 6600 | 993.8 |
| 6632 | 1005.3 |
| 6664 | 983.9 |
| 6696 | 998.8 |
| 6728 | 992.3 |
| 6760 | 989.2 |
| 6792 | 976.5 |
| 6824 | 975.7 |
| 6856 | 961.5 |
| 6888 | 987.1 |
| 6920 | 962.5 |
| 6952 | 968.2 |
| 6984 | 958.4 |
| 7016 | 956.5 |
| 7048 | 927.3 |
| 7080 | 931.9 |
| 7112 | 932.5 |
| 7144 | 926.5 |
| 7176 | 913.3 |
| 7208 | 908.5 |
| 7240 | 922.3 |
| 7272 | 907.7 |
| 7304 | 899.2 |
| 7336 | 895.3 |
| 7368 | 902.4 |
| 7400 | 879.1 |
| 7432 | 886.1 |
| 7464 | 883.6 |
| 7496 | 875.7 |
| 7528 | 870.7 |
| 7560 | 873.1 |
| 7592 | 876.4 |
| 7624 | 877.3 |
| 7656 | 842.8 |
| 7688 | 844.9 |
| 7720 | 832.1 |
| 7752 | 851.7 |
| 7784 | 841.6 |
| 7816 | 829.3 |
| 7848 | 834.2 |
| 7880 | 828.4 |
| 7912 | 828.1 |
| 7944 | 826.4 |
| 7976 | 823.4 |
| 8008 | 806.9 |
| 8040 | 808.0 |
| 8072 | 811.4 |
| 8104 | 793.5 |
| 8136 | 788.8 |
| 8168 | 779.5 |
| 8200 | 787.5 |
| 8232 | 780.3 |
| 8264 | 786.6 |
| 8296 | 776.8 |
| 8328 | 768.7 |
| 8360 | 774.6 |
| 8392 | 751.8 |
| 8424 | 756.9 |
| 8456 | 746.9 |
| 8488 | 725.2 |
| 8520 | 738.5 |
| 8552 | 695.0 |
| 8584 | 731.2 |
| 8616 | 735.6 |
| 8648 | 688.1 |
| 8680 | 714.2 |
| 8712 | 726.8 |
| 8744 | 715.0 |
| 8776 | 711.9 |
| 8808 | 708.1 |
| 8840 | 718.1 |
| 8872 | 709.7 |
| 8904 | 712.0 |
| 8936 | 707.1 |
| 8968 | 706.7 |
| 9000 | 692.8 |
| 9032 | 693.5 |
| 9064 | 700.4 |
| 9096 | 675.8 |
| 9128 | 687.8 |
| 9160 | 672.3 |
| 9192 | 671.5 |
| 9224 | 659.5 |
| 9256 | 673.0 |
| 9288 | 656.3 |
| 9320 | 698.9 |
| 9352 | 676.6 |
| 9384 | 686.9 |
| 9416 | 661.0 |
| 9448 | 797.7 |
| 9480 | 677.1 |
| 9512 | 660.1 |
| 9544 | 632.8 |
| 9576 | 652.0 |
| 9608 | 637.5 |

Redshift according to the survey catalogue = 0.000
